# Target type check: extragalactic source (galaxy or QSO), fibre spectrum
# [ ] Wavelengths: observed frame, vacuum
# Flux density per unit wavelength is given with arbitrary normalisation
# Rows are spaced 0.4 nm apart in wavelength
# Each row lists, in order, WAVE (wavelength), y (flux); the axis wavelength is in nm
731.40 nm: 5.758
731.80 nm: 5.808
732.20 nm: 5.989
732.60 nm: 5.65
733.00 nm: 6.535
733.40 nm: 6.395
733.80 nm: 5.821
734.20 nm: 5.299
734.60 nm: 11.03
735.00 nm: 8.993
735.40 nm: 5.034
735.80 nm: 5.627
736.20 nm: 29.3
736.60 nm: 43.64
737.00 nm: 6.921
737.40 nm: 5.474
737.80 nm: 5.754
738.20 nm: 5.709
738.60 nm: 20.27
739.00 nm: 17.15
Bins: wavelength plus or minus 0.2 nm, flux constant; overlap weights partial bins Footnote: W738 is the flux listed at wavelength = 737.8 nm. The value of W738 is 5.754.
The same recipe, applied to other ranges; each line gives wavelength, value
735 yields 8.993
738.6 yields 20.27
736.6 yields 43.64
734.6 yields 11.03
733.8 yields 5.821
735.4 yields 5.034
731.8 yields 5.808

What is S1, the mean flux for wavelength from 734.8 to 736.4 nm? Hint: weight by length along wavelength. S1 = 12.2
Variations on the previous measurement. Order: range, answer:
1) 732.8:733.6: 6.47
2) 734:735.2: 8.44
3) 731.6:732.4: 5.9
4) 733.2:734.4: 5.84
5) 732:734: 6.08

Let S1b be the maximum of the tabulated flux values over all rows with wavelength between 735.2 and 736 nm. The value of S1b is 5.627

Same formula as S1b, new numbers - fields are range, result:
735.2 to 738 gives 43.64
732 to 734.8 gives 11.03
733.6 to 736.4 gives 29.3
